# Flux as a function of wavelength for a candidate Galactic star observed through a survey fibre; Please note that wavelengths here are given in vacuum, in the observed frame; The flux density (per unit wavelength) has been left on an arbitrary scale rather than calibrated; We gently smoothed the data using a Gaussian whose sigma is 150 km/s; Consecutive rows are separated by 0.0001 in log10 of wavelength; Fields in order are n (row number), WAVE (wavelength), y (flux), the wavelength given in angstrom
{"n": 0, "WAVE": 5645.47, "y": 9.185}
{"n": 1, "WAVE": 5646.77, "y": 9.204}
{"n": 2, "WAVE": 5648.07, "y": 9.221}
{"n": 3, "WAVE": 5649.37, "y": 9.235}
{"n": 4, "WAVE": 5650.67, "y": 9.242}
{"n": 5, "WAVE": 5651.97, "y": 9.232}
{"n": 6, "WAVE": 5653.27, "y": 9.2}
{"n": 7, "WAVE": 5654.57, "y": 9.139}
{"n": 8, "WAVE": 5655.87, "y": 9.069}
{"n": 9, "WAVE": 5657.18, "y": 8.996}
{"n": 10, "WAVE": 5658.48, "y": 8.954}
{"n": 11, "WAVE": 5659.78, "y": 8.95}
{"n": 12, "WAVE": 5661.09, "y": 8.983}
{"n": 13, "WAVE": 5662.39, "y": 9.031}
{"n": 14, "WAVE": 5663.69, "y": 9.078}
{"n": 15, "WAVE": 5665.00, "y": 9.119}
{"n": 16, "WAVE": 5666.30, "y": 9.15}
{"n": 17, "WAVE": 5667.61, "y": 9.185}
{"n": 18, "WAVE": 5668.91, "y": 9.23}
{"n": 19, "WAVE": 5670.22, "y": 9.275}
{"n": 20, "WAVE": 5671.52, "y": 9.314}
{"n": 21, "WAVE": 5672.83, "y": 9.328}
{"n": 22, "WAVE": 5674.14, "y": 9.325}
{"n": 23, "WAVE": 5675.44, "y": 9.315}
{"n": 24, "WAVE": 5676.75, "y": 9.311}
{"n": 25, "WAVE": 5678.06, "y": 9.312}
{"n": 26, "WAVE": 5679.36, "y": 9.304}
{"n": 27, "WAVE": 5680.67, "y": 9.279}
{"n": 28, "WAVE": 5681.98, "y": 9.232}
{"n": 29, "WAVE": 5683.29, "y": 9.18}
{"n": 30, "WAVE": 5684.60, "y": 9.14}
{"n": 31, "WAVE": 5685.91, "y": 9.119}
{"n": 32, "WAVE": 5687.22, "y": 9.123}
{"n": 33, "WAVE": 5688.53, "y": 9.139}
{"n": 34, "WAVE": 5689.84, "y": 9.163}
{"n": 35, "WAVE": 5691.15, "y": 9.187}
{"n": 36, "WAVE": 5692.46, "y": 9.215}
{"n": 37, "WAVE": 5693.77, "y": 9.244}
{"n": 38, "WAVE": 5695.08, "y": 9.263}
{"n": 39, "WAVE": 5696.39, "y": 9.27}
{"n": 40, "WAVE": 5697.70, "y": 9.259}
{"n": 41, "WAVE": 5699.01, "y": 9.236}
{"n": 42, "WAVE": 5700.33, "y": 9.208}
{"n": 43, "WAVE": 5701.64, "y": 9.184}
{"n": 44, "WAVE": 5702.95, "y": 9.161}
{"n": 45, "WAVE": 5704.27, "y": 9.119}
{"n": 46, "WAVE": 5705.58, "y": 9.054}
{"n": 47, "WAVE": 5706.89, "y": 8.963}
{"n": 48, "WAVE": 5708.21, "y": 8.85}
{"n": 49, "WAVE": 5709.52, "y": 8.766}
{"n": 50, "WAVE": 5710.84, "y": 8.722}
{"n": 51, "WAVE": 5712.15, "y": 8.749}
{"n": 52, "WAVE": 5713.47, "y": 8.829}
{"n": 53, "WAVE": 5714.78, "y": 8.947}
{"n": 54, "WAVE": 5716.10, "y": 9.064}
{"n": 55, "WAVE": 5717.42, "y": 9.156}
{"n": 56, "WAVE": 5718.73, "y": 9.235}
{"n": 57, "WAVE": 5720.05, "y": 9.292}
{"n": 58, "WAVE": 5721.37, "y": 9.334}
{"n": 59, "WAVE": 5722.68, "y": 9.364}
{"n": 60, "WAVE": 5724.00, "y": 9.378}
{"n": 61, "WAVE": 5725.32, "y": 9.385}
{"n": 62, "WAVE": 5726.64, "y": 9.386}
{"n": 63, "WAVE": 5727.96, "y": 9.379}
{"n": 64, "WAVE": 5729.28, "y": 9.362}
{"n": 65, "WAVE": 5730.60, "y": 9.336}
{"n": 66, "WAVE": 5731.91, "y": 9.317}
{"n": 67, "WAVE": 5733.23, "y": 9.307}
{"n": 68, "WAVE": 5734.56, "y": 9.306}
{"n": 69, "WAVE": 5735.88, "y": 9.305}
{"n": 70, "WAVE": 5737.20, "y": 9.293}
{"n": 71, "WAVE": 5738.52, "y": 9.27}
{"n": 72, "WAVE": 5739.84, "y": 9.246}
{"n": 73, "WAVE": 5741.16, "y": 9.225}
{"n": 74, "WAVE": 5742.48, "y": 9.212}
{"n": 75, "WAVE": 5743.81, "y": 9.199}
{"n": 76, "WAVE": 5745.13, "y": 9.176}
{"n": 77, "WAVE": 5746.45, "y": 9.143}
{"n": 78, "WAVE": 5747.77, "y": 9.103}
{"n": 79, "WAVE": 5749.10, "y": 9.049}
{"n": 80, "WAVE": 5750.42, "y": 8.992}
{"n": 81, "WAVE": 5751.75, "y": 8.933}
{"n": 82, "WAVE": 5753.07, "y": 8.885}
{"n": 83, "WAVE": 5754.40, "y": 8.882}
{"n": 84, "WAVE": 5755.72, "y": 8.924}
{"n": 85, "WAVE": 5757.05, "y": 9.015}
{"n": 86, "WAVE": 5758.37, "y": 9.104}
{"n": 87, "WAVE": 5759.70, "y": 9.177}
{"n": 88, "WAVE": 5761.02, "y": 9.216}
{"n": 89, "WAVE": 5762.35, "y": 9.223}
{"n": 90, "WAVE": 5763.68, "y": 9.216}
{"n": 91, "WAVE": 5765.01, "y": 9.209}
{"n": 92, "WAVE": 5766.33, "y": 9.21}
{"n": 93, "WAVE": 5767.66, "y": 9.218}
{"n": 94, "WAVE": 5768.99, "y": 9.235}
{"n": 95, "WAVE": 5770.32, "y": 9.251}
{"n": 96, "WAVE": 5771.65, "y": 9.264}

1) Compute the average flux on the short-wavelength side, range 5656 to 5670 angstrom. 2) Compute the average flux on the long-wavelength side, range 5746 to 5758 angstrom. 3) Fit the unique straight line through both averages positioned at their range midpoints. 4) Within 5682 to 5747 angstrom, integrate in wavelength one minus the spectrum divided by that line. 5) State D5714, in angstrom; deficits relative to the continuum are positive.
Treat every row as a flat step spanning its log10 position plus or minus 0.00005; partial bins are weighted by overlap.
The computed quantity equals -1.1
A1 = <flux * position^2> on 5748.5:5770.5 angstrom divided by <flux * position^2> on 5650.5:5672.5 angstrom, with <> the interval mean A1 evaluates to 1.03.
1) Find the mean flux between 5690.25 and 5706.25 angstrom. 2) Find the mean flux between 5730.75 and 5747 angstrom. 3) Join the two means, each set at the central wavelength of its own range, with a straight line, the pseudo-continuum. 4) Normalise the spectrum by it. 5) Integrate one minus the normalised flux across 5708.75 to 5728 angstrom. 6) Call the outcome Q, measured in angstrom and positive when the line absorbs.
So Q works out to 0.2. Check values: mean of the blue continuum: 9.2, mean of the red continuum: 9.26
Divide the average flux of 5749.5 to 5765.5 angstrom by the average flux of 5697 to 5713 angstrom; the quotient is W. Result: 1.0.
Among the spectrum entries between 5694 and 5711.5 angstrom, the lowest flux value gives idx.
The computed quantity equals 8.722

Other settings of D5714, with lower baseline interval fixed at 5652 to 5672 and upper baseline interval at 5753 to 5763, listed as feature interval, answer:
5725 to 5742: -0.4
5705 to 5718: 0.3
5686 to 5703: -0.2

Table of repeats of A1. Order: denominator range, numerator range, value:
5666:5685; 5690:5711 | 0.99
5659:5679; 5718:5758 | 1.03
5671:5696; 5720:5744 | 1.03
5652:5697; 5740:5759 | 1.01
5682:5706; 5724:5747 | 1.03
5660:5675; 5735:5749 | 1.03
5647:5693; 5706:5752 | 1.02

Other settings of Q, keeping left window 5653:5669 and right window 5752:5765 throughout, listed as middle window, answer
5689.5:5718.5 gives 0.0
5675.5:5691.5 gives -0.2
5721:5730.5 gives -0.3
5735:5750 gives -0.2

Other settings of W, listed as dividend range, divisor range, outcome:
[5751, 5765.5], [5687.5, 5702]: 0.98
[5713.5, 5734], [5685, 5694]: 1.01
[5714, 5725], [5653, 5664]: 1.02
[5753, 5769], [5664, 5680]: 0.98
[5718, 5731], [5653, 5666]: 1.03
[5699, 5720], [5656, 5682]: 0.98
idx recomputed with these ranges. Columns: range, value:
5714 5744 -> 8.947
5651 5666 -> 8.95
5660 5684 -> 8.983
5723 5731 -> 9.336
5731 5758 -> 8.882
